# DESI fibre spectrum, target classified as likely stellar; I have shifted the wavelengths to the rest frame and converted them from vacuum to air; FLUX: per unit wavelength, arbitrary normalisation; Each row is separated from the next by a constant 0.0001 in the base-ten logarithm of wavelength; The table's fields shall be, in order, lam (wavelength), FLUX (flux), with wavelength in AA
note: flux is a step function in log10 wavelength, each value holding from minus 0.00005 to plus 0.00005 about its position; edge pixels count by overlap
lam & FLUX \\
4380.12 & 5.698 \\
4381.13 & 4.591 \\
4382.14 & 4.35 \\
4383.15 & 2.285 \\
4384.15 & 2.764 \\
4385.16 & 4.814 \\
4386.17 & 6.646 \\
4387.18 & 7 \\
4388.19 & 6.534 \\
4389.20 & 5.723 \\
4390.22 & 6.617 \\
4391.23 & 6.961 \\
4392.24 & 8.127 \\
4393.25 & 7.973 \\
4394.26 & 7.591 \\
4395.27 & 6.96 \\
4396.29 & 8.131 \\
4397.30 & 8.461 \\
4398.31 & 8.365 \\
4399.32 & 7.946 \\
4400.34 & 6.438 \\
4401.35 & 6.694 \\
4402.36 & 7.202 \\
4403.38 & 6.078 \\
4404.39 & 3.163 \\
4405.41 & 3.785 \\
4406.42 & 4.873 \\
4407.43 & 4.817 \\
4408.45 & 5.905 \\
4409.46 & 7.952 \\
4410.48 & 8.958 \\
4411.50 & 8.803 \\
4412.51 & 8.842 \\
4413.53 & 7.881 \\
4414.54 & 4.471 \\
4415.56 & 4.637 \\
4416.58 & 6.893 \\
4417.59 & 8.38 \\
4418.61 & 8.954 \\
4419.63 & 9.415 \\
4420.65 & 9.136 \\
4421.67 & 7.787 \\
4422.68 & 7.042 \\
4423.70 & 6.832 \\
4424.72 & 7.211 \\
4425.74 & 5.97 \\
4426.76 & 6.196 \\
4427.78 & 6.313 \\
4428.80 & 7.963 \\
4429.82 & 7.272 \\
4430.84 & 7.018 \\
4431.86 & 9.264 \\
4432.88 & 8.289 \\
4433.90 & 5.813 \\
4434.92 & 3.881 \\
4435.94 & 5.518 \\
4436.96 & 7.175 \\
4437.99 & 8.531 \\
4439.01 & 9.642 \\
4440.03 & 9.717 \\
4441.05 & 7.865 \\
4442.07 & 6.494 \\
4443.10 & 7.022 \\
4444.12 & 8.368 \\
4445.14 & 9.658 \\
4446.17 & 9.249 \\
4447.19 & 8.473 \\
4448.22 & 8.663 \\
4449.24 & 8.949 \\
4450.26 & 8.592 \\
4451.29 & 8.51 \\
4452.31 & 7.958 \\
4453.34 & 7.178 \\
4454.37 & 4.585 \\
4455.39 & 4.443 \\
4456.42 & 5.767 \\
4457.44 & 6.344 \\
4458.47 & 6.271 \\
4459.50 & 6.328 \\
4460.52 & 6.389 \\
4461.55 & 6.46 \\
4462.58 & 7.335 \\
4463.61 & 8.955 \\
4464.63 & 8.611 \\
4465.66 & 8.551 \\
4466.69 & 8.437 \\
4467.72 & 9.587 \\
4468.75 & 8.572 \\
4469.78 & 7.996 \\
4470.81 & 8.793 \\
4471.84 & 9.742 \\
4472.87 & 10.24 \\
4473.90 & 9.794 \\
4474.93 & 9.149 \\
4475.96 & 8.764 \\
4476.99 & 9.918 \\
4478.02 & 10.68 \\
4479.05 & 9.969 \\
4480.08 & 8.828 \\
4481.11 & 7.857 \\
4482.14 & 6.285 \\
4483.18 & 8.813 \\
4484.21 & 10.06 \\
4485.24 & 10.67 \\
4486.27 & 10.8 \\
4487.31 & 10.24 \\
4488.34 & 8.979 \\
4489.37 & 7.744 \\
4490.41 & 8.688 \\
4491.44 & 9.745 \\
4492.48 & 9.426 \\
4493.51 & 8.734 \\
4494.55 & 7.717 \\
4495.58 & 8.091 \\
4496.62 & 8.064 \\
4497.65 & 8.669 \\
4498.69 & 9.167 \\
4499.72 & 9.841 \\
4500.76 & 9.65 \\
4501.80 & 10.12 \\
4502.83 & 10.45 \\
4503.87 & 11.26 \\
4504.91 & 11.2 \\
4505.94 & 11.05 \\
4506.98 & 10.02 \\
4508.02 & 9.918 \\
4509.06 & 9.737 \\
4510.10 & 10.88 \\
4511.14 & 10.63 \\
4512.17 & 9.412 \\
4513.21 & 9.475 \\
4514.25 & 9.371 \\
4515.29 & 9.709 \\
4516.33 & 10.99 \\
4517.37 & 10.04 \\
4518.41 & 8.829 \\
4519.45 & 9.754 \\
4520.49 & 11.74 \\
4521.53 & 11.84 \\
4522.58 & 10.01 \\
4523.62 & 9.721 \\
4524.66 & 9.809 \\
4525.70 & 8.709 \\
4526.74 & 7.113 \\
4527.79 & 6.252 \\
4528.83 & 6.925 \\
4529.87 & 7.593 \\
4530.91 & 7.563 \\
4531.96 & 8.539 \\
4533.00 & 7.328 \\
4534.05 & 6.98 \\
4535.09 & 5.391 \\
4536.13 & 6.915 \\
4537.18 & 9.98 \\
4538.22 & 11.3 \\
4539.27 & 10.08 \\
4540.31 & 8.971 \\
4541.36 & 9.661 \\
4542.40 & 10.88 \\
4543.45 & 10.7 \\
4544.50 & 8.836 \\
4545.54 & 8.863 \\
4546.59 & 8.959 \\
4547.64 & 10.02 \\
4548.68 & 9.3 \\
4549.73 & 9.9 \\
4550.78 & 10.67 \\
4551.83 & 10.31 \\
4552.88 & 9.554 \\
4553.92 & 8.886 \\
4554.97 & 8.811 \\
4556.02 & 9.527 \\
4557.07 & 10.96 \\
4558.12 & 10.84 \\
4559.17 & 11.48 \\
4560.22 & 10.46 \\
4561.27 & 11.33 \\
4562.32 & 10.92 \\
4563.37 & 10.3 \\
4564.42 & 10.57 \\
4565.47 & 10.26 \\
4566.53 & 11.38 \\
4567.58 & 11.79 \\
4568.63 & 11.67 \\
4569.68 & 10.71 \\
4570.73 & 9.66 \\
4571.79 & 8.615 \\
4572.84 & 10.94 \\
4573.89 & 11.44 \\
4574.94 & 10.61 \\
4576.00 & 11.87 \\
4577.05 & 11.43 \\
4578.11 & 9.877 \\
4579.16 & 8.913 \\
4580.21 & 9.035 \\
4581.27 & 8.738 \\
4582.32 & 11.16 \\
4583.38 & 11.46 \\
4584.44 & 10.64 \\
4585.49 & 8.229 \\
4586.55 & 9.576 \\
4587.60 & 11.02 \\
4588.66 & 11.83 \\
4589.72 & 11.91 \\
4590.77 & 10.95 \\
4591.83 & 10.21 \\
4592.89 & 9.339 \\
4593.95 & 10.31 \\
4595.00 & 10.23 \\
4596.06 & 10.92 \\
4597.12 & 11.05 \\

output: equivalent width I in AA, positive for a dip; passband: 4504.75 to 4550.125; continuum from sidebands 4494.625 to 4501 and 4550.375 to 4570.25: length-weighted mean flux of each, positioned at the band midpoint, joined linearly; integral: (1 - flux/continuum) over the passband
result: 1.3 AA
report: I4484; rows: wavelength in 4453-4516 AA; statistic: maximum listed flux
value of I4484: 11.26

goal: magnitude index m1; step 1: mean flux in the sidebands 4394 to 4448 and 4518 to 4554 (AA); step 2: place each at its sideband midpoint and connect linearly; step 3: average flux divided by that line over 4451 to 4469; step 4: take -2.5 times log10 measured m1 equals 0.100 mag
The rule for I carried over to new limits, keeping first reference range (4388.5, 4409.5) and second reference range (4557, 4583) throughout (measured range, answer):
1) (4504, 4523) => -2.04 AA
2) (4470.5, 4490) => -1.90 AA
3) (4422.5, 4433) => 0.17 AA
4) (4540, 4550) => 0.40 AA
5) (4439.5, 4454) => -1.07 AA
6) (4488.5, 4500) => 0.18 AA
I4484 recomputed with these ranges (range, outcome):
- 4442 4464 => 9.658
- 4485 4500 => 10.8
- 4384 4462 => 9.717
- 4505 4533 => 11.84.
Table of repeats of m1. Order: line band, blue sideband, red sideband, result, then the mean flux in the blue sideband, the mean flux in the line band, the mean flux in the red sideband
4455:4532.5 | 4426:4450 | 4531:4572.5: -0.03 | 7.7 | 8.99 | 9.76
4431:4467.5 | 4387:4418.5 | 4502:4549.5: 0.04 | 6.87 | 7.53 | 9.4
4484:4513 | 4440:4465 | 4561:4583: -0.12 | 7.48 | 9.67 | 10.5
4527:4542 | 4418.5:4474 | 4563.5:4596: 0.18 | 7.71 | 8.11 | 10.5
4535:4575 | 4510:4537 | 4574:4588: -0.05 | 8.89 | 10.1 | 10.2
